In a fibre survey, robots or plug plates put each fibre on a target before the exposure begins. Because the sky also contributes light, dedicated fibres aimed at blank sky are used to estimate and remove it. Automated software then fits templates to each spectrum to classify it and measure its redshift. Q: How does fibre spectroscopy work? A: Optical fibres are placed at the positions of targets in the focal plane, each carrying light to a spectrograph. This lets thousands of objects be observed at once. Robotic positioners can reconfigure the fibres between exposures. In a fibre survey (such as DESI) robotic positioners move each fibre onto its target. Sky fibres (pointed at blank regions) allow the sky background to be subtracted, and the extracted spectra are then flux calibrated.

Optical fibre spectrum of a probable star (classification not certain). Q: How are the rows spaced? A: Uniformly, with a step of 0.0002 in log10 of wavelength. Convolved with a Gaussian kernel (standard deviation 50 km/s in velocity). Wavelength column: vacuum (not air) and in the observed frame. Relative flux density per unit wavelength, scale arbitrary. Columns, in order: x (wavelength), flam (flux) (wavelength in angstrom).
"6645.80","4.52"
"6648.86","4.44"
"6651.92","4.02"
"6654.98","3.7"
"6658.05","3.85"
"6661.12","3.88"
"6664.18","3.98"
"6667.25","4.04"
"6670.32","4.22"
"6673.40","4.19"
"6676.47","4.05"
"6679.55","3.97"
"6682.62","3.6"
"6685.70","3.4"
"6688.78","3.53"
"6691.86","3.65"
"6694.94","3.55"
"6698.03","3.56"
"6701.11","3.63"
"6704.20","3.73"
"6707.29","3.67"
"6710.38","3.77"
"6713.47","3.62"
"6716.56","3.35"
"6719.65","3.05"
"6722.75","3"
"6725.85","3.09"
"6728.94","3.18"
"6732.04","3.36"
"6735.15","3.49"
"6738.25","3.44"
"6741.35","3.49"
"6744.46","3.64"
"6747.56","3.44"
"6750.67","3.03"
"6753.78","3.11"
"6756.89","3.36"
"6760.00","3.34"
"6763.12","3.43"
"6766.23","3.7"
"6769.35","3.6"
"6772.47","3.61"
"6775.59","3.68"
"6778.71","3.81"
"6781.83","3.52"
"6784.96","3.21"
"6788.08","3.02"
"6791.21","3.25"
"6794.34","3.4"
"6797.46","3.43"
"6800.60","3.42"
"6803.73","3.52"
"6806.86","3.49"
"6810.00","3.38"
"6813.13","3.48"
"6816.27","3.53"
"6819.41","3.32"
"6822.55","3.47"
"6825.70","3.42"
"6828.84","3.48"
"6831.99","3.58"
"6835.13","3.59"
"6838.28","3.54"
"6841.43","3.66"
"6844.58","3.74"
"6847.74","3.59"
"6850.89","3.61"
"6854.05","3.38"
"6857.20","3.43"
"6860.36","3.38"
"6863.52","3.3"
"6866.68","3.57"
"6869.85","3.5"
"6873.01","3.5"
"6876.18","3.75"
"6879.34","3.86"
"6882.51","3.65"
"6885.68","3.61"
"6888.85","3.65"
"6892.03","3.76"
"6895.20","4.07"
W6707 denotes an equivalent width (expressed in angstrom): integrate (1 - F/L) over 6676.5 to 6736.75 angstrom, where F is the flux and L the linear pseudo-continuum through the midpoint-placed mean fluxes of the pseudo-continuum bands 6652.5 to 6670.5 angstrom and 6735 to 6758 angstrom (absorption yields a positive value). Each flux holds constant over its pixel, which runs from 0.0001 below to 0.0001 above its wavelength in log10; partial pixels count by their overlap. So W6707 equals 2.3 angstrom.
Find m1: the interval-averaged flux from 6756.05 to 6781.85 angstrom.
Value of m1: 3.57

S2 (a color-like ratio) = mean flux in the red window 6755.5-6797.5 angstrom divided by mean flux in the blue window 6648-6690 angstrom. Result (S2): 0.9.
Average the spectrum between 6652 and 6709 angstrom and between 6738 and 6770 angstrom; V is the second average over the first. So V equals 0.90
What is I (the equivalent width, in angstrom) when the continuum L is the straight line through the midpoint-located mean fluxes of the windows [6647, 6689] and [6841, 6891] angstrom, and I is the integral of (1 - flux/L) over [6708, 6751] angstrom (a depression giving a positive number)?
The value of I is 5.1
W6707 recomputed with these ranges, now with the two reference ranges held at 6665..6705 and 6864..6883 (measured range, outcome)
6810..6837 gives 1.4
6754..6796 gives 2.9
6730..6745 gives 1.1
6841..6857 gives 0.3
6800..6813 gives 0.8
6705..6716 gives 0.3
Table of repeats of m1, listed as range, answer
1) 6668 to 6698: 3.79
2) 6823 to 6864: 3.52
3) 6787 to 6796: 3.24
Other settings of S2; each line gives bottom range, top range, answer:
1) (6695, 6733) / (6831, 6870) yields 1.03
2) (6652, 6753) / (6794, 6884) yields 0.98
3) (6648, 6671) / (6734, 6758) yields 0.84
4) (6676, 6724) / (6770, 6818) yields 0.97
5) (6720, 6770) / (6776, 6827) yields 1.02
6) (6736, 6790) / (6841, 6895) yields 1.05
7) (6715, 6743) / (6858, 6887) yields 1.09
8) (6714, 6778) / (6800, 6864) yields 1.03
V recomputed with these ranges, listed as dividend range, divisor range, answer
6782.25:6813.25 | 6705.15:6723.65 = 0.98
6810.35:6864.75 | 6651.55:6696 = 0.91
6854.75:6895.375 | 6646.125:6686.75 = 0.91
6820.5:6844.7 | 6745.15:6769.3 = 1.05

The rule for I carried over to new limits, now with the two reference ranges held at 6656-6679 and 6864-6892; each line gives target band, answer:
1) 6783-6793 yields 1.62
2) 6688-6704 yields 1.48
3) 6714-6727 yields 2.52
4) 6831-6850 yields 0.42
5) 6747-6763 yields 2.47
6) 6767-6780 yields 0.51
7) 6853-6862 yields 0.66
